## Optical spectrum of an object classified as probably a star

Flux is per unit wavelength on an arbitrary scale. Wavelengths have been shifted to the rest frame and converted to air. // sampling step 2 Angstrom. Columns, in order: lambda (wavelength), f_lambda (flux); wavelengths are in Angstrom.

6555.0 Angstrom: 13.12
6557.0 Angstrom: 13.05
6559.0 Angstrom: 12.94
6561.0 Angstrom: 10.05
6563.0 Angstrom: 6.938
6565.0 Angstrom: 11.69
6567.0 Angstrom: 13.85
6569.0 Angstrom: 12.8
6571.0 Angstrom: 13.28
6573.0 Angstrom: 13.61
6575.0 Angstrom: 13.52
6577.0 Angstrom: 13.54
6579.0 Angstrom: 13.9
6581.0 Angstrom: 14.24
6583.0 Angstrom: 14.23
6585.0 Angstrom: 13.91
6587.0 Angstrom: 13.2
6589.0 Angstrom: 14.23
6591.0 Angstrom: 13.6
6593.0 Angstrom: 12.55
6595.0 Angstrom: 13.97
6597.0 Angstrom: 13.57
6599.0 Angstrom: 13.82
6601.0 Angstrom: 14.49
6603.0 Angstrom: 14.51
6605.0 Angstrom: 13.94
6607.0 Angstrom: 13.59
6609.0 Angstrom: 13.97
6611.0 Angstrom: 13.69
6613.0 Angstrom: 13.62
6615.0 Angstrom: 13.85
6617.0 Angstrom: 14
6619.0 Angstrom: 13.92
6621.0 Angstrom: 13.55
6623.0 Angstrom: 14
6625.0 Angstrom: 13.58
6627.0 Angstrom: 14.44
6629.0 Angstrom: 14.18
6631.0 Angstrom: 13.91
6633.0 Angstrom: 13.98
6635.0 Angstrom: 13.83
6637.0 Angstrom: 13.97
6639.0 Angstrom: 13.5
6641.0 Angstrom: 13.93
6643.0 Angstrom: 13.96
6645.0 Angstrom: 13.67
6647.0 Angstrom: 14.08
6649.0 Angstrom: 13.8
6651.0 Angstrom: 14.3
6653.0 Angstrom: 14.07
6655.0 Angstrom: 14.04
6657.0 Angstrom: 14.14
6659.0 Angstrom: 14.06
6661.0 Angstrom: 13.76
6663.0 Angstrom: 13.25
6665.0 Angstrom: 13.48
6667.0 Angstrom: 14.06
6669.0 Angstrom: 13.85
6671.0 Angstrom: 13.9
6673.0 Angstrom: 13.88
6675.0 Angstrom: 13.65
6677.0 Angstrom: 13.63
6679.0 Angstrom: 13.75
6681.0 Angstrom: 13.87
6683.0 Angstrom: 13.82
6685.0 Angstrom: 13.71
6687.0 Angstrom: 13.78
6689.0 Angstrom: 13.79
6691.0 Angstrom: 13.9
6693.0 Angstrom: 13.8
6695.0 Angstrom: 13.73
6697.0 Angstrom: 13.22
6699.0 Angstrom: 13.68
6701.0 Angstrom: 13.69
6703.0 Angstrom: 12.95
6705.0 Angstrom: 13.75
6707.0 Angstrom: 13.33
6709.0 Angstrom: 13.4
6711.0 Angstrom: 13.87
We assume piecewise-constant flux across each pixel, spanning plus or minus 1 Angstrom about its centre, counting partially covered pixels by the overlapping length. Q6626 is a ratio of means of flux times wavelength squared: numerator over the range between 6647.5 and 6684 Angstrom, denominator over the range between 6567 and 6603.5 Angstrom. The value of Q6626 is 1.04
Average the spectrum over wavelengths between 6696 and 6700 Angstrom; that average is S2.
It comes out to 13.4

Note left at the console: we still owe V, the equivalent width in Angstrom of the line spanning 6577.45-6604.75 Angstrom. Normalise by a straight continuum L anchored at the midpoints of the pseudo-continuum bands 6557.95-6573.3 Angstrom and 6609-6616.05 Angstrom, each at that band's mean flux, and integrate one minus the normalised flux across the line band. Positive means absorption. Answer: -2.1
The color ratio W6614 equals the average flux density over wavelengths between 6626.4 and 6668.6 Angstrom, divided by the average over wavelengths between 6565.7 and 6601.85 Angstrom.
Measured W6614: 1.02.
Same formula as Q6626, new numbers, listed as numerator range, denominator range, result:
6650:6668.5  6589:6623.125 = 1.02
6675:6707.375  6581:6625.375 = 1.01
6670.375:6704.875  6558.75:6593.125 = 1.10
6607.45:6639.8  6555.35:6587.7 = 1.10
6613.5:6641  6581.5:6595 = 1.03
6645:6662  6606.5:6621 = 1.03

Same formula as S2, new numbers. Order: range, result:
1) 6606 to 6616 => 13.7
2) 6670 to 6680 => 13.8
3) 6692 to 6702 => 13.6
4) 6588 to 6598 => 13.6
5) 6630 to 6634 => 13.9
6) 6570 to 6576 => 13.5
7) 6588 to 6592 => 13.9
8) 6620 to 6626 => 13.7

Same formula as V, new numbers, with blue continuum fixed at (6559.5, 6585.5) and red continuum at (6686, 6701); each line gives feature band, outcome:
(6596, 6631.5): -2.4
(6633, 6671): -1.5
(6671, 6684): -0.2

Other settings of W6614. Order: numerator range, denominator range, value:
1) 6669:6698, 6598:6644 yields 0.99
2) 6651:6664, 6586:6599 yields 1.03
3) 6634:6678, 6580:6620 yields 1.00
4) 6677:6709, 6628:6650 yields 0.98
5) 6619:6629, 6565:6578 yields 1.05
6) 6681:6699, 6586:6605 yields 1.00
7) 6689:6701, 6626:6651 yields 0.98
